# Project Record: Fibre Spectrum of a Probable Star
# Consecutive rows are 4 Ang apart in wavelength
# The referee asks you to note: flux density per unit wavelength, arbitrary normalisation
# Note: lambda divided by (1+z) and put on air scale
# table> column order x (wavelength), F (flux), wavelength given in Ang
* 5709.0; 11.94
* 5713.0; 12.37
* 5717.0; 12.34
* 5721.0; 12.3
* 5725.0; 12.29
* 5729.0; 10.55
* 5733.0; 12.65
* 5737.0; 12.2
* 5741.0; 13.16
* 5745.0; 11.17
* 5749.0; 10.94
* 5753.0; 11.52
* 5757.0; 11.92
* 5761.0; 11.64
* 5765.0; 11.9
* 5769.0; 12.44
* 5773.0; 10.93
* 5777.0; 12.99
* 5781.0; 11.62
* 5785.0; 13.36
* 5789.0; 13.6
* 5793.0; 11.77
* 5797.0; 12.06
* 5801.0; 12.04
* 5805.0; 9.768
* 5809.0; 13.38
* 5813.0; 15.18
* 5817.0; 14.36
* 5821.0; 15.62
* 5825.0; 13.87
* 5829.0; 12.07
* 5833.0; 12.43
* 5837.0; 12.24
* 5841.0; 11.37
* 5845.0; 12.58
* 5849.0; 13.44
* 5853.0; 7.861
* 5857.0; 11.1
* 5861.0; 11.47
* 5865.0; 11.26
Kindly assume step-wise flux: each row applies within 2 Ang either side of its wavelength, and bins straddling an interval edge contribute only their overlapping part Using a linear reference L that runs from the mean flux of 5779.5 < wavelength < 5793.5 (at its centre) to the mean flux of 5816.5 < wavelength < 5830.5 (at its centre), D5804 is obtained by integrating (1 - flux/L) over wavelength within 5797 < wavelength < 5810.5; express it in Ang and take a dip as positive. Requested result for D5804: 1.62 Ang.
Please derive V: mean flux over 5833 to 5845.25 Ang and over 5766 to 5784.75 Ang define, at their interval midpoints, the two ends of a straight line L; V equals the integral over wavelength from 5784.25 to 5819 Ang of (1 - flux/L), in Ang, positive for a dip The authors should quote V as -2.1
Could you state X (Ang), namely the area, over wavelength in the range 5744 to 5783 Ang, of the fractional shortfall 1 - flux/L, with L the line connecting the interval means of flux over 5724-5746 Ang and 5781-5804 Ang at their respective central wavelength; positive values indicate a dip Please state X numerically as 1.5 Ang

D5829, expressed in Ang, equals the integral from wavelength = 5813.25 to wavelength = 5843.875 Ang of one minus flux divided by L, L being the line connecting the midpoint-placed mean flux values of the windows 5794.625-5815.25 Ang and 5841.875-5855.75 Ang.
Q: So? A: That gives -3.55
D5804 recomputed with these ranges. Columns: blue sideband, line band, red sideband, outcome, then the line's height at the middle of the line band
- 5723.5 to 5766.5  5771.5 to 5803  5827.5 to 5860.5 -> -1.6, 11.7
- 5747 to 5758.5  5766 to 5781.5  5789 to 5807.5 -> -0.6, 11.6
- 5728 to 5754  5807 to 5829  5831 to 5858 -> -4.9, 11.6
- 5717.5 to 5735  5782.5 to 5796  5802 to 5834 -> 0.1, 12.9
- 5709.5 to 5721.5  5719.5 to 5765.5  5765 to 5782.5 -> 1.2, 12.2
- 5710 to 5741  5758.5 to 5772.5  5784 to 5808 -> 0.3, 12.1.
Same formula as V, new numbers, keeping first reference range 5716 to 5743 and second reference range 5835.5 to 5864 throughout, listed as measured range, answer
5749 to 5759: 0.4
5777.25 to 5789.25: -0.9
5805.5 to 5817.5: -2.1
